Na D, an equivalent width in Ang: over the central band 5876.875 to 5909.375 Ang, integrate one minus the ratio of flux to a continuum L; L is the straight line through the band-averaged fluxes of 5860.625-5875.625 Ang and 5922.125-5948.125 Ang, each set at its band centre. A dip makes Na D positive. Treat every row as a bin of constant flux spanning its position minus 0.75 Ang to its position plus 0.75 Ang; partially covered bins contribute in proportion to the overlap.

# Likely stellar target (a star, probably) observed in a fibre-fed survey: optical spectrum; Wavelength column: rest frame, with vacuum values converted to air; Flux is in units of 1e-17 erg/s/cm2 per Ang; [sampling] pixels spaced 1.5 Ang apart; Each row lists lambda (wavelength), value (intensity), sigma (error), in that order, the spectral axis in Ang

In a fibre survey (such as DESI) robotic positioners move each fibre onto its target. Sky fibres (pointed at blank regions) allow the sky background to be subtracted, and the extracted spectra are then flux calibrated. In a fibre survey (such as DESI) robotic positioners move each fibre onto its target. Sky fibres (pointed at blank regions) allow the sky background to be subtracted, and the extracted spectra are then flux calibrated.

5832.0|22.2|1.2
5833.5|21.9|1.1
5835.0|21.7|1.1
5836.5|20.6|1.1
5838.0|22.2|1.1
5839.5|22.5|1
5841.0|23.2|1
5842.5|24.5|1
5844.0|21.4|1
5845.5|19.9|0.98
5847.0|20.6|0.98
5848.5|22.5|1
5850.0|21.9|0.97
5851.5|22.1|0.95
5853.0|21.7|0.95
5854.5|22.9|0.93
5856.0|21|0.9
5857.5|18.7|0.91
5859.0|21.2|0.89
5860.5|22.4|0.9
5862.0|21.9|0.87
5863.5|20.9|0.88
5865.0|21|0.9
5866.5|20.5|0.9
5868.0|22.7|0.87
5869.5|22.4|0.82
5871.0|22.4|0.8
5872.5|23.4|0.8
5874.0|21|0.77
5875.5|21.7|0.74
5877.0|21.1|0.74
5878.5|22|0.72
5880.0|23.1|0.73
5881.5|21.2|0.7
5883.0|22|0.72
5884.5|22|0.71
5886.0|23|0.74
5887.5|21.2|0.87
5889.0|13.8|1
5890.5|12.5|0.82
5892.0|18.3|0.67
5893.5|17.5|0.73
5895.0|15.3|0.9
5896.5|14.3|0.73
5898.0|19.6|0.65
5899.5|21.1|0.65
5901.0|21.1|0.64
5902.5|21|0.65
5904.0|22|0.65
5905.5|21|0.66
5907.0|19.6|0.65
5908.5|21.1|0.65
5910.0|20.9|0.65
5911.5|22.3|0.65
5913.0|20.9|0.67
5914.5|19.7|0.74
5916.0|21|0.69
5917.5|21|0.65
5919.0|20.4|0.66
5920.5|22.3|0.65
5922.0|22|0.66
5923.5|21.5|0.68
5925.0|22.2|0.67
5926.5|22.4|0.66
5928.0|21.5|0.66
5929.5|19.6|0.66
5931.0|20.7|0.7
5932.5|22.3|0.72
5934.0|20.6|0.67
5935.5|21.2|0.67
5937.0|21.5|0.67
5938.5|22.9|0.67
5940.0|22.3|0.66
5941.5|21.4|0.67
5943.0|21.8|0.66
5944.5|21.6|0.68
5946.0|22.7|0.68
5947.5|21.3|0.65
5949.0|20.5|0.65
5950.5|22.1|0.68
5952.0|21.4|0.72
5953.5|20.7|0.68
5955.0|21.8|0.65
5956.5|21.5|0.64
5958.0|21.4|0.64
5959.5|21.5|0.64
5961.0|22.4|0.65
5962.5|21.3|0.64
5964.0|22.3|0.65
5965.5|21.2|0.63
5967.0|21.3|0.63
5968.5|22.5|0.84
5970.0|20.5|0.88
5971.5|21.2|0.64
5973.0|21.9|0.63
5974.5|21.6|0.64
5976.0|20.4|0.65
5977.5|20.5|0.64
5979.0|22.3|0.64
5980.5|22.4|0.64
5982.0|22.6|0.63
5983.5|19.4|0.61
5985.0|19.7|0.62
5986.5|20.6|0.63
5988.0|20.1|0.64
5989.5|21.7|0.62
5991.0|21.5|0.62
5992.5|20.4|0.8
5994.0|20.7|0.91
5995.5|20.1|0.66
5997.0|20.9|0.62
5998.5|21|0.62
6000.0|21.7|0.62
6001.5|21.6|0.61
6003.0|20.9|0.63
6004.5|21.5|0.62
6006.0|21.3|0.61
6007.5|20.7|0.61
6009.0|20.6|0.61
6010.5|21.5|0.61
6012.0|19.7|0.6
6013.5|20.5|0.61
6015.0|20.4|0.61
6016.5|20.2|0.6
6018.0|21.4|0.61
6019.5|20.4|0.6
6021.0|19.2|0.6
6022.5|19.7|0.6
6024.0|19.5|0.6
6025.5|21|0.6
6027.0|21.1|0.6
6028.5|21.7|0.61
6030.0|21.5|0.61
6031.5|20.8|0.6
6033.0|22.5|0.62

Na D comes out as 3.07 Ang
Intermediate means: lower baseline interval 21.8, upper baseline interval 21.6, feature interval 19.7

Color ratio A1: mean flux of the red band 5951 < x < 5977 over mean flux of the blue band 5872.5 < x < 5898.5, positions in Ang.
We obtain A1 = 1.10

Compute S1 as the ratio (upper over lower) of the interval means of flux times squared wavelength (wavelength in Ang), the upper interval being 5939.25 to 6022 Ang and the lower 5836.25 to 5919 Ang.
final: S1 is 1.05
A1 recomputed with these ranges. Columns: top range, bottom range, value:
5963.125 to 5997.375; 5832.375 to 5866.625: 0.98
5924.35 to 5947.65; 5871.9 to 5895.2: 1.08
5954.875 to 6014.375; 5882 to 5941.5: 1.04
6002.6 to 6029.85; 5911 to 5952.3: 0.96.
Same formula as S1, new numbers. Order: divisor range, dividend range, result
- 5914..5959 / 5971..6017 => 1.00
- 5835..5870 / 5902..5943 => 1.01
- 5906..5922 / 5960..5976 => 1.05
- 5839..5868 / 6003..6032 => 1.01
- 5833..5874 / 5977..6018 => 1.01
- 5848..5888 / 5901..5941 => 1.00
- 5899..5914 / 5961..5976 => 1.04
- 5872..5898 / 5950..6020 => 1.12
